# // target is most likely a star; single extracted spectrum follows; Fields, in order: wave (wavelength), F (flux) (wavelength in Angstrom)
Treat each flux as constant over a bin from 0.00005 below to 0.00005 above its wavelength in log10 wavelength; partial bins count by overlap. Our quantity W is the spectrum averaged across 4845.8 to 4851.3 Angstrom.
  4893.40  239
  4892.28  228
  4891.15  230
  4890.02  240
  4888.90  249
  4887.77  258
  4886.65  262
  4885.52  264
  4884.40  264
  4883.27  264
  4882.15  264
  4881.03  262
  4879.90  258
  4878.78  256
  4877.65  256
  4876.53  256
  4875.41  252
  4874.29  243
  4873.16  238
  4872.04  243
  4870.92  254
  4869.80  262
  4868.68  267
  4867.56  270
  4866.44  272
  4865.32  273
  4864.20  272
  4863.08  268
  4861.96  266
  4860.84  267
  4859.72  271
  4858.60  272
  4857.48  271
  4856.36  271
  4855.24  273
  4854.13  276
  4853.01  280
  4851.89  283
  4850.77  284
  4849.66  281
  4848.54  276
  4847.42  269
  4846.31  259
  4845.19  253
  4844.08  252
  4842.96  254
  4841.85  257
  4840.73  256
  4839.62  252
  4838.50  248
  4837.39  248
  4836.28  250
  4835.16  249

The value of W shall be 274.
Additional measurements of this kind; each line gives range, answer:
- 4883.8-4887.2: 263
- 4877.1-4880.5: 256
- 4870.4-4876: 246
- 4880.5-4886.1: 264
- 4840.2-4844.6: 254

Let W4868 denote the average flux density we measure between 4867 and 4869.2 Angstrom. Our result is 269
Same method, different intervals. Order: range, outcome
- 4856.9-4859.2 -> 271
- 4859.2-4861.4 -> 269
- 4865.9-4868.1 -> 271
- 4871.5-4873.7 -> 241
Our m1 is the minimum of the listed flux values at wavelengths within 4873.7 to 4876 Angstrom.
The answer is 243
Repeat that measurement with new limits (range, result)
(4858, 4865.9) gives 266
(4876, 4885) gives 256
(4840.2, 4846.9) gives 252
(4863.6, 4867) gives 272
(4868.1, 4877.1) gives 238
